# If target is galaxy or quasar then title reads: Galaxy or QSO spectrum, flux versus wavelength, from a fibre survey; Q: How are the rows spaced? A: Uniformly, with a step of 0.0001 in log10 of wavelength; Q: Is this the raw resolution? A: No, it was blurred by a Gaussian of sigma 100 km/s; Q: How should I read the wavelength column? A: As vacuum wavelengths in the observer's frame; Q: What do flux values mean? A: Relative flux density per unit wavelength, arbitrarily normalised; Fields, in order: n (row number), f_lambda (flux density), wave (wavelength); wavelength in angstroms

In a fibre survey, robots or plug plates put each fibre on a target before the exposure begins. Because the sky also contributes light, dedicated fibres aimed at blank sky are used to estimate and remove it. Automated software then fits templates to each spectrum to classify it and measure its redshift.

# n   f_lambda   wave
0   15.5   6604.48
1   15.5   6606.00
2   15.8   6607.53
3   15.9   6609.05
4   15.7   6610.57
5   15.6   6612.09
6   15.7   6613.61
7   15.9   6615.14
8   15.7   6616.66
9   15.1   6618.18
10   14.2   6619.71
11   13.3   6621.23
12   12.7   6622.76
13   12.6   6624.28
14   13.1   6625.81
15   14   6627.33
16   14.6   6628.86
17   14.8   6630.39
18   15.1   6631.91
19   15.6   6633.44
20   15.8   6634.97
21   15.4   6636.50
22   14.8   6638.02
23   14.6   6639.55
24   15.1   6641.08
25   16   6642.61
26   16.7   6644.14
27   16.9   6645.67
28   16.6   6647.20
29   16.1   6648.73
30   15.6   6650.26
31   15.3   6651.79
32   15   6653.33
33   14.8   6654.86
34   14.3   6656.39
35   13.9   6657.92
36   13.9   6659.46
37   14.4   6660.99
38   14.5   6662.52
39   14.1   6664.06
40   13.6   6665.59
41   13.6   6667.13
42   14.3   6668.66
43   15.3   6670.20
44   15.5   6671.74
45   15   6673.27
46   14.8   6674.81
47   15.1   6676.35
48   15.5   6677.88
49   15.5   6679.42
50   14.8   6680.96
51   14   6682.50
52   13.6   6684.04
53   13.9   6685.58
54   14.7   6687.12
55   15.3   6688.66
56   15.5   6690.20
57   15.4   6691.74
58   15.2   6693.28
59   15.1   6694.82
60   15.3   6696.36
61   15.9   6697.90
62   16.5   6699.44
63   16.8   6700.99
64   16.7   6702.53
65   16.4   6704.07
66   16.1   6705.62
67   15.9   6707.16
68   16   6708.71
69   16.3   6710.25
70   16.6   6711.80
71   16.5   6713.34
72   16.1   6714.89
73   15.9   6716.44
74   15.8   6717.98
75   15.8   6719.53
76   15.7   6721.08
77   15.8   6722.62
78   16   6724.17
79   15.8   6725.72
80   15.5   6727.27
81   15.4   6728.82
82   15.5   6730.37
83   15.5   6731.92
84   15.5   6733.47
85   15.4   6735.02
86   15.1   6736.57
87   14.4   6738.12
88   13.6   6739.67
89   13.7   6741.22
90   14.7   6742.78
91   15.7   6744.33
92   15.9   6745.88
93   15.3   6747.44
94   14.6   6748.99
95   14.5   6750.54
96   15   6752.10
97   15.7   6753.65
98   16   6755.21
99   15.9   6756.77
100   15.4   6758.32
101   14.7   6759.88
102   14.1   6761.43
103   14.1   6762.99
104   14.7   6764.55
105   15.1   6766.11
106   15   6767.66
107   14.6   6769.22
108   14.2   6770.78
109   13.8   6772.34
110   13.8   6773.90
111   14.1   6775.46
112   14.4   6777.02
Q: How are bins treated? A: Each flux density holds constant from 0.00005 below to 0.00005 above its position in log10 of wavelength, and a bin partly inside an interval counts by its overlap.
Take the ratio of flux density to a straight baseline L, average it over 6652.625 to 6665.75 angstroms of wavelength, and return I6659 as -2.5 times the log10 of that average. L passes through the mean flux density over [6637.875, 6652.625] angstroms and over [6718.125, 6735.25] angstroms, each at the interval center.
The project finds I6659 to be 0.105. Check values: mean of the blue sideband 15.8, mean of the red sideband 15.6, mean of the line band 14.3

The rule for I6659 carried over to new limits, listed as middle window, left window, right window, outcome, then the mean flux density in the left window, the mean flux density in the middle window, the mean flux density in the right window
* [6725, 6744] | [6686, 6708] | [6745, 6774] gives 0.02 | 15.7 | 15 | 14.9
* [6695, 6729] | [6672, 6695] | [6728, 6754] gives -0.07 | 14.9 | 16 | 15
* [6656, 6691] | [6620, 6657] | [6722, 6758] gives 0.03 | 14.9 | 14.6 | 15.2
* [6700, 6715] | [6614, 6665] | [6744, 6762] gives -0.09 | 14.9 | 16.3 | 15.2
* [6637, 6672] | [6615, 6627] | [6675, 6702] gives -0.03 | 14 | 15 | 15.2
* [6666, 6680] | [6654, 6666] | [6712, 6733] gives -0.03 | 14.2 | 14.9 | 15.8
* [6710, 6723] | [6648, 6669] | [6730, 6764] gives -0.09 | 14.5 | 16.1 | 15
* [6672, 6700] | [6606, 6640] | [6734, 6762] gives -0.01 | 14.8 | 15.1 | 15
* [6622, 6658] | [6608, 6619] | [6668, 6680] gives 0.03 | 15.7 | 15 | 15.1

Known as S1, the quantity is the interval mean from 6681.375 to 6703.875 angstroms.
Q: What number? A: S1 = 15.3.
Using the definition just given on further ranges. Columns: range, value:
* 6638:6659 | 15.4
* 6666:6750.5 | 15.4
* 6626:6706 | 15.1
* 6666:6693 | 14.8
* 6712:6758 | 15.4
